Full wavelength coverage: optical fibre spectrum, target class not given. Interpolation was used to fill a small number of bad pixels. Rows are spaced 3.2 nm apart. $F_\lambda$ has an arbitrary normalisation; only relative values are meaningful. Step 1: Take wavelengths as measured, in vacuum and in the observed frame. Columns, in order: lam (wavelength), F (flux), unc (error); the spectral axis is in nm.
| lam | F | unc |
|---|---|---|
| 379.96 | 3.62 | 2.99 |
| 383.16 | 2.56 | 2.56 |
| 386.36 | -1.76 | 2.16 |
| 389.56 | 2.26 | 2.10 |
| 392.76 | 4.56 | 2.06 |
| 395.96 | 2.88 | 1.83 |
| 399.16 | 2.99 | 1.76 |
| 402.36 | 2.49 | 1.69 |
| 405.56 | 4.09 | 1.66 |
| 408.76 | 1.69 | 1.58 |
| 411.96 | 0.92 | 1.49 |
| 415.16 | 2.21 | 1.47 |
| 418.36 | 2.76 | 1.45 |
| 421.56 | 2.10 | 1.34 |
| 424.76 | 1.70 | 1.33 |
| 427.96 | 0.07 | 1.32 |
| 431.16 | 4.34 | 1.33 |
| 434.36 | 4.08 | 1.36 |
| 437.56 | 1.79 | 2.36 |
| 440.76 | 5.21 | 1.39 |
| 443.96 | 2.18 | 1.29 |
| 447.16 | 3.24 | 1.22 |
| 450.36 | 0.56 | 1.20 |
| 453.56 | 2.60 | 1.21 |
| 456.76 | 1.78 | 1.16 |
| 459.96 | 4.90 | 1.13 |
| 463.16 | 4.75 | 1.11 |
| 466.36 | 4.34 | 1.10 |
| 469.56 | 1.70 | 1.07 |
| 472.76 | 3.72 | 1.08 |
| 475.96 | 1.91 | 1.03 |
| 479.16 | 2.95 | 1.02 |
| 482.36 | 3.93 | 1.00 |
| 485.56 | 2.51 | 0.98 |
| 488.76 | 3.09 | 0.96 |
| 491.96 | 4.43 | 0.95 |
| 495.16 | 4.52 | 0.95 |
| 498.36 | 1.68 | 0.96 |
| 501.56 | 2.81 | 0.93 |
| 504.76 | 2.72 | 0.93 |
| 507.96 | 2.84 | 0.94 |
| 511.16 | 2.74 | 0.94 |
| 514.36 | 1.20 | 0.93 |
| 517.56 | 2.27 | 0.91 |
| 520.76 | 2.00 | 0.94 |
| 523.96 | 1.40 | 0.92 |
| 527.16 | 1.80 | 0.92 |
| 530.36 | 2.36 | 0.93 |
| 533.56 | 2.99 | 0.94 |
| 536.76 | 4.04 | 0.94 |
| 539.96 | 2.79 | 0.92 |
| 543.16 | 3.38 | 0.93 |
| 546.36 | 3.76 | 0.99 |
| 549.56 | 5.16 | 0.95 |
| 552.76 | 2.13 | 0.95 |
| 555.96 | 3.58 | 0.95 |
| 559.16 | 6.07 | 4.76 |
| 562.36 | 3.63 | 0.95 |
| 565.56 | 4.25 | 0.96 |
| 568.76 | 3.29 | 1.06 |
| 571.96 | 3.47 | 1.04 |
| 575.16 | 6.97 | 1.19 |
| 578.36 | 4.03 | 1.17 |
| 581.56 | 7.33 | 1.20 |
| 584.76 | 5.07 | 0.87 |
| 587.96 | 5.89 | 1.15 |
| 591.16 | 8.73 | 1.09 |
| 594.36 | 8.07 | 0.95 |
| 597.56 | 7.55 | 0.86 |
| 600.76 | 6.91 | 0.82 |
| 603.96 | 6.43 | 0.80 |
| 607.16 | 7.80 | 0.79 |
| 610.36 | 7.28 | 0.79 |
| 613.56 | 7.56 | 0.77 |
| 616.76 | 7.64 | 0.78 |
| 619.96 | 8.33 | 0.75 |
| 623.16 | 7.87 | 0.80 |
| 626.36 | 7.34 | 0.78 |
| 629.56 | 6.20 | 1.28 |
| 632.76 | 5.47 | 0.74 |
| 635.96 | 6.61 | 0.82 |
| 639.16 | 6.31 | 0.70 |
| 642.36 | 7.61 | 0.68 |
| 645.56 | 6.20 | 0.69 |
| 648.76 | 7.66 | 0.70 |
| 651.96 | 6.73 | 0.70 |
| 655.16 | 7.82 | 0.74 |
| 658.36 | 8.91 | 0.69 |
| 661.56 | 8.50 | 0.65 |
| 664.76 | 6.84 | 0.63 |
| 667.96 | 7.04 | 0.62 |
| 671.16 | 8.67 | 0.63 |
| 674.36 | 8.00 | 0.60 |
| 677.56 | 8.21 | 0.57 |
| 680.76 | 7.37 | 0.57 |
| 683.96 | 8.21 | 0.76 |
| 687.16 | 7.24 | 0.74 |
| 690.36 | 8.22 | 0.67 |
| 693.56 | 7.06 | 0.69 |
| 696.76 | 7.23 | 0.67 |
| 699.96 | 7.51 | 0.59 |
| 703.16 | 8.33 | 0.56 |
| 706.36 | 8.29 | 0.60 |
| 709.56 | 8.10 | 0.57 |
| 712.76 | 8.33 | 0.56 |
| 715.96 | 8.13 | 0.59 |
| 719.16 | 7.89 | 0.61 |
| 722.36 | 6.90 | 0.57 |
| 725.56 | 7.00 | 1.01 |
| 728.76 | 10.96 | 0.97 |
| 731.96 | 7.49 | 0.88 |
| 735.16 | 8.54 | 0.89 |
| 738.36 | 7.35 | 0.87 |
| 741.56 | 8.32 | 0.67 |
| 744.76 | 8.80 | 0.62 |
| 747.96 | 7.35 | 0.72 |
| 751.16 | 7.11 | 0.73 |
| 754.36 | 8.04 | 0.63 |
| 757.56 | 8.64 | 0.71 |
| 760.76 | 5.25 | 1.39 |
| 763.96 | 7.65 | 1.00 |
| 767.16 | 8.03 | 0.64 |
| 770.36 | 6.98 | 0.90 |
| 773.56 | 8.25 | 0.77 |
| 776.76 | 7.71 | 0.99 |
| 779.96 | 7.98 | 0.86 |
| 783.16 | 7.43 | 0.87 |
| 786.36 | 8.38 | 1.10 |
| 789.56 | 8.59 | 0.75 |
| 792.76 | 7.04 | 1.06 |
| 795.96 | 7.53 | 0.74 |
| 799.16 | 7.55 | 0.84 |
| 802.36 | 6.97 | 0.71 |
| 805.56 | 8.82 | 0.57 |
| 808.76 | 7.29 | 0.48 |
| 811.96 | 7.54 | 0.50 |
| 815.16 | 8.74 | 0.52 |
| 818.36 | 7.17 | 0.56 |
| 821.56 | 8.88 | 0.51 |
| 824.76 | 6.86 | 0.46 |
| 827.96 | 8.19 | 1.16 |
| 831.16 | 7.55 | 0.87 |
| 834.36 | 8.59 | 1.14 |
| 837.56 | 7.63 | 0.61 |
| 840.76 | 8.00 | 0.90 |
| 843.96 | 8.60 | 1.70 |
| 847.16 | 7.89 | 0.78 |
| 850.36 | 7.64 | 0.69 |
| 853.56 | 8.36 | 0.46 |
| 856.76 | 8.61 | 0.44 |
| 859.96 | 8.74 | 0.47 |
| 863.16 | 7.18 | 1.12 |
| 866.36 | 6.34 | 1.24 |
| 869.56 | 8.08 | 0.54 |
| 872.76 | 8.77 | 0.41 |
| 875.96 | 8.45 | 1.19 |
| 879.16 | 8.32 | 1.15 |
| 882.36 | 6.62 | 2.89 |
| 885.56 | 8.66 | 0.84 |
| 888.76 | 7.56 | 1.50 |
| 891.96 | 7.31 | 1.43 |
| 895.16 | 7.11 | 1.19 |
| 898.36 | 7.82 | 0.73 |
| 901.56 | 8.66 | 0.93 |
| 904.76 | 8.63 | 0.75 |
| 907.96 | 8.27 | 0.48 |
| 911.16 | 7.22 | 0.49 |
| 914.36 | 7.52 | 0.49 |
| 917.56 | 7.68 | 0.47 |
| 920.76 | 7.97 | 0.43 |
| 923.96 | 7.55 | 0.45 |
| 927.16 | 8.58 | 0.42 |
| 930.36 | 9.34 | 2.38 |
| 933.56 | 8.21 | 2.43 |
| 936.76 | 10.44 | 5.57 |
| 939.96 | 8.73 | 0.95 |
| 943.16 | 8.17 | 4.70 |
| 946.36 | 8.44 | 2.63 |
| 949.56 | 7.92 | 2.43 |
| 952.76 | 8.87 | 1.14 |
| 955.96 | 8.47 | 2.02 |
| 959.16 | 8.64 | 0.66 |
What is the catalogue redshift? 0.470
